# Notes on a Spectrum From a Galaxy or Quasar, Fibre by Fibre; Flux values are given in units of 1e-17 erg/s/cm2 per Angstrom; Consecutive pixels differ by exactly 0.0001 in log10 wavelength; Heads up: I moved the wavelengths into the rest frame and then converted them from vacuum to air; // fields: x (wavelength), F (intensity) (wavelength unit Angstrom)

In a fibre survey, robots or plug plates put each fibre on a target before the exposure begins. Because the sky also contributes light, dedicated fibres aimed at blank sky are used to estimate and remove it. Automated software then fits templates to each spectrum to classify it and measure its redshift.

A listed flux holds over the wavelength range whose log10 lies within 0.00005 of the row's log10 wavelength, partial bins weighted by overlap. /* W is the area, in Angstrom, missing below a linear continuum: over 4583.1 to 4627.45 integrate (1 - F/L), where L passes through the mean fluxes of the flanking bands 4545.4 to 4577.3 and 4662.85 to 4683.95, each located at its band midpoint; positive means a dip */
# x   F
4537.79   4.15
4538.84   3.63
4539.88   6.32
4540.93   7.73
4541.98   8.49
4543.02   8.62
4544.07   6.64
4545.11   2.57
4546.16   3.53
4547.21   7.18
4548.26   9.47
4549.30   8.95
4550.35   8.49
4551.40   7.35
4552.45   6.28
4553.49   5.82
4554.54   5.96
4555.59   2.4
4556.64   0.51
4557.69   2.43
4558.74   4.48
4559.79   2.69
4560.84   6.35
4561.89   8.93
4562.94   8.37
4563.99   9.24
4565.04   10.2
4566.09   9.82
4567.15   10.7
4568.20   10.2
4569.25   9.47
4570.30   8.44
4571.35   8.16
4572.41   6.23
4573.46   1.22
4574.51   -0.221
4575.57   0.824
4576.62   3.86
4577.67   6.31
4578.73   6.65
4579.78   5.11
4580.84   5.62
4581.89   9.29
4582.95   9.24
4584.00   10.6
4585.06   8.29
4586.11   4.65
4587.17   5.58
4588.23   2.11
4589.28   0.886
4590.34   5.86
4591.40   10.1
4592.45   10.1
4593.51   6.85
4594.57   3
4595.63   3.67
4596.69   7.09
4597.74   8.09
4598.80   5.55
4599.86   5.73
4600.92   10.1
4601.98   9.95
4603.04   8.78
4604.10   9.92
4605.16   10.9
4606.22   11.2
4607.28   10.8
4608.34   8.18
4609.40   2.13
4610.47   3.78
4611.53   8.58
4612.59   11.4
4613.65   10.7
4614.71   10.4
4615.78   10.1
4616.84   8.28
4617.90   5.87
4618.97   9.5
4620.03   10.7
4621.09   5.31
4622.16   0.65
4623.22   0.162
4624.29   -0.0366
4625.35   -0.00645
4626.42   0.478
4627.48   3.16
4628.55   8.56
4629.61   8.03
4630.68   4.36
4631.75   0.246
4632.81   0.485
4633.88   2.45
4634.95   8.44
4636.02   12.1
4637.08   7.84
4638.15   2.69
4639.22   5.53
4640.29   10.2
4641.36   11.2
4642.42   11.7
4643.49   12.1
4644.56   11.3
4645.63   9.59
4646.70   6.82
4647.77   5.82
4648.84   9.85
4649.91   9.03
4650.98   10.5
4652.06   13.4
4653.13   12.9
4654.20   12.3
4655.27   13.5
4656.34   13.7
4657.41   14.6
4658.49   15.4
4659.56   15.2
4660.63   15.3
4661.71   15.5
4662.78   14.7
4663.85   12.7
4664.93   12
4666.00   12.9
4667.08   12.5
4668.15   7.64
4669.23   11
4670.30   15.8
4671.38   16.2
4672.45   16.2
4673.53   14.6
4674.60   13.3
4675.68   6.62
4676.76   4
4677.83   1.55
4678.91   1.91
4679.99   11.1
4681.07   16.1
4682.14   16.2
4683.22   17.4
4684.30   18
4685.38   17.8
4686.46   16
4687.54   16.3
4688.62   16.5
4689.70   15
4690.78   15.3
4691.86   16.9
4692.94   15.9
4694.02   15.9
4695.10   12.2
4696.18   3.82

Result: 8.3 Angstrom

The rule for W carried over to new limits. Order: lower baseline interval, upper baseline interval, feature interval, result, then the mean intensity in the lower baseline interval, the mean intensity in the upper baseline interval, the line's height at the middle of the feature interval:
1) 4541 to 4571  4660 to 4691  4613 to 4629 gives 7.15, 6.94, 13.1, 10.3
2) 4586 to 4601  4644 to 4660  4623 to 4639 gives 9.36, 5.87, 11.6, 9.53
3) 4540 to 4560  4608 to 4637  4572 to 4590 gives 2.19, 5.82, 5.72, 5.78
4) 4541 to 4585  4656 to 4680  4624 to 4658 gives 8.77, 6.53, 11.9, 10.5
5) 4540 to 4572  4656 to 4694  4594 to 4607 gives 2.18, 6.97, 13.5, 9.42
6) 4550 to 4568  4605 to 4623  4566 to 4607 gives 1.88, 6.52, 7.95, 7.24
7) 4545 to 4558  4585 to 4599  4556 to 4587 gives -4.15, 5.6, 5.77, 5.68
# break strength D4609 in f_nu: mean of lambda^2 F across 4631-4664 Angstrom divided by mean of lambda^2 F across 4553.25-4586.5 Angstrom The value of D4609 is 1.67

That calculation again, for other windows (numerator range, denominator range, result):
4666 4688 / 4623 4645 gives 2.19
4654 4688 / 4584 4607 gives 1.88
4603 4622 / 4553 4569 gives 1.32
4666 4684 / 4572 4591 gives 2.33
